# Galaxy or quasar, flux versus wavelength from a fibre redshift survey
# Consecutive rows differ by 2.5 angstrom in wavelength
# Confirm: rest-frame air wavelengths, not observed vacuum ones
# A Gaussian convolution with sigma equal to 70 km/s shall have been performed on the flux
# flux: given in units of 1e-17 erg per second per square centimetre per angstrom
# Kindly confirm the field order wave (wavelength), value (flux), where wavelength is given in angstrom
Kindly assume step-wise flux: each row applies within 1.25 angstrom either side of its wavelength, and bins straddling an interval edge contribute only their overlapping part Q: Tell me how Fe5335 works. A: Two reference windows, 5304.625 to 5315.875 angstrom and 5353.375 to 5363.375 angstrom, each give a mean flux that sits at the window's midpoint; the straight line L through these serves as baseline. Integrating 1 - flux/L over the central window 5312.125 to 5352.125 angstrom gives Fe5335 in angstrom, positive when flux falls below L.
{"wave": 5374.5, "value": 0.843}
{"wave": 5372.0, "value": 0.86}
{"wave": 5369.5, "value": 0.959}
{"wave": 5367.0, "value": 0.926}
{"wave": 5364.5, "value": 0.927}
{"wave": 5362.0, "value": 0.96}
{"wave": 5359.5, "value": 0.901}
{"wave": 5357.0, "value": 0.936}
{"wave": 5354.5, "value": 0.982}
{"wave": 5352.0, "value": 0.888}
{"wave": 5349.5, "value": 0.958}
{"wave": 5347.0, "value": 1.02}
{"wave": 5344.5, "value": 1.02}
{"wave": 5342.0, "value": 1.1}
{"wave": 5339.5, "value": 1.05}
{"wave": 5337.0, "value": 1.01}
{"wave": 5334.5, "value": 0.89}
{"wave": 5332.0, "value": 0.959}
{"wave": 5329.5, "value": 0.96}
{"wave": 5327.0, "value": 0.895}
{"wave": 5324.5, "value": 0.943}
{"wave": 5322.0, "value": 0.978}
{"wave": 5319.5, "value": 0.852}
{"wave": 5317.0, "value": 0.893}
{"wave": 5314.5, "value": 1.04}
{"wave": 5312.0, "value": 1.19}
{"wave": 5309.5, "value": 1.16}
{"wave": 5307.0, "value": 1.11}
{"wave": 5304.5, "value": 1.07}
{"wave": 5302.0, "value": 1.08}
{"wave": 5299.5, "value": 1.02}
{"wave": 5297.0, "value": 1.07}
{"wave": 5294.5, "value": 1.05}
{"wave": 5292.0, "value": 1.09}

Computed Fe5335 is 2.4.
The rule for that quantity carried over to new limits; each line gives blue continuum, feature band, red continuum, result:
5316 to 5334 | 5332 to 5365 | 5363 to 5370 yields -1.49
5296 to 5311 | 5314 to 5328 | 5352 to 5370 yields 1.52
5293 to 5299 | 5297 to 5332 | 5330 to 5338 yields -0.29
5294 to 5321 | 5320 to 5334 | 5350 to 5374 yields 0.91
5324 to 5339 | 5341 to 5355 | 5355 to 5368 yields -0.80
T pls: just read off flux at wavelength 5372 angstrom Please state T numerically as 0.86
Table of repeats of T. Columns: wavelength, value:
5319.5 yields 0.852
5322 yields 0.978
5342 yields 1.1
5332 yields 0.959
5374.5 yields 0.843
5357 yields 0.936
